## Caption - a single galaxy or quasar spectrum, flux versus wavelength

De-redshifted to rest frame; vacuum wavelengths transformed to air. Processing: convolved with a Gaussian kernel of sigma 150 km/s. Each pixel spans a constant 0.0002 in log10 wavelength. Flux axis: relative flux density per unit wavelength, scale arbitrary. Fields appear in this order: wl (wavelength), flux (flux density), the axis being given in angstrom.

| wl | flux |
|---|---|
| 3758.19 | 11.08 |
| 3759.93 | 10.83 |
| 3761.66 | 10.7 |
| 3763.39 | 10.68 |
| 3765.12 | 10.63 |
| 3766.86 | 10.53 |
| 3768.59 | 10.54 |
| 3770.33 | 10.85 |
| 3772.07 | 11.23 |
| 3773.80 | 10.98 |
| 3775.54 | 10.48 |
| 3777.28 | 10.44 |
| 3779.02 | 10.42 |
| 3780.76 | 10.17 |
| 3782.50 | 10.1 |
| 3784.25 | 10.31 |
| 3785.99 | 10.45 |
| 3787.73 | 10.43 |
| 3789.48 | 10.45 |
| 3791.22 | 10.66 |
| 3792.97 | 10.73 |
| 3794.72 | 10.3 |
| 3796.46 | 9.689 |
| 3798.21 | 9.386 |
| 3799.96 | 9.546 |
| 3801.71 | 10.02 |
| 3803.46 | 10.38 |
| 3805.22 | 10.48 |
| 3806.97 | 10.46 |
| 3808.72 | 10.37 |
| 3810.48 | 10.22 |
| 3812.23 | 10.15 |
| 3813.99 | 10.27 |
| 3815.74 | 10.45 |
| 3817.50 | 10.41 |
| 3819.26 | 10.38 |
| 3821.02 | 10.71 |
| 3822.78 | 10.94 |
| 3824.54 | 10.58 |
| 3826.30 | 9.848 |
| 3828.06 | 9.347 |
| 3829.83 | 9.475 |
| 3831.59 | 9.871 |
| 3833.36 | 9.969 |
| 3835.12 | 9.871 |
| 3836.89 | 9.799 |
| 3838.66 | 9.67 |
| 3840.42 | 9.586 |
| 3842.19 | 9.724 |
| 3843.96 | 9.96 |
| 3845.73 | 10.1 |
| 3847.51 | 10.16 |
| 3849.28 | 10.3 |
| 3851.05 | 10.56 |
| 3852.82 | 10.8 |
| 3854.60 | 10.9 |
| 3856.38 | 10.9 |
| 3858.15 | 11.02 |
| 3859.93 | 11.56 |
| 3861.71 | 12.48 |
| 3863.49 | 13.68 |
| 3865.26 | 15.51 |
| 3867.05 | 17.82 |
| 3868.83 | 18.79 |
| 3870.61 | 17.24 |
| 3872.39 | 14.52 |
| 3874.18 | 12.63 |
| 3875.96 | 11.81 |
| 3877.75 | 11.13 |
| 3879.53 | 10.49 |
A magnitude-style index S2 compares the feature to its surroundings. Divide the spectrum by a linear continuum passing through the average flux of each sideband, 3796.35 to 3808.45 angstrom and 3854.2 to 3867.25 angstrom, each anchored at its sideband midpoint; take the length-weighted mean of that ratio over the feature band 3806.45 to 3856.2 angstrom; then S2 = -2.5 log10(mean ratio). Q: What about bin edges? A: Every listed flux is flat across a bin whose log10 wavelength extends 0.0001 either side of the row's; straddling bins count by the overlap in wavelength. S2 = 0.12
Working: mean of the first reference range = 10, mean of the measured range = 10.2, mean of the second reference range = 12.8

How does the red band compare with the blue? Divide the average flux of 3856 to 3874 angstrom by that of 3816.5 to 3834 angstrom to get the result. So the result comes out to 1.42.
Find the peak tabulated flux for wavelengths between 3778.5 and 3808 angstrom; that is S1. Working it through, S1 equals 10.73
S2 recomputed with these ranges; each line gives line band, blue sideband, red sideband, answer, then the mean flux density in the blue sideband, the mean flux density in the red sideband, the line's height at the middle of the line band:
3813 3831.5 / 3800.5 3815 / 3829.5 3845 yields -0.020 mag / 10.3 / 9.79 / 10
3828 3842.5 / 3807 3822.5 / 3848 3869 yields 0.176 mag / 10.4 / 12.6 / 11.4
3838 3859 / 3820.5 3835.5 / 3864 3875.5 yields 0.242 mag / 10.1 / 15.9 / 12.9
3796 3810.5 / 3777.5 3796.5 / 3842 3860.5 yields 0.038 mag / 10.4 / 10.6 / 10.4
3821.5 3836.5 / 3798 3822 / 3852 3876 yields 0.145 mag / 10.3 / 13.6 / 11.4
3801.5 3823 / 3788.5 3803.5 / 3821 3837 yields -0.035 mag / 10.1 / 10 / 10.1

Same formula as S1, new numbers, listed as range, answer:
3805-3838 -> 10.94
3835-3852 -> 10.56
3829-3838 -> 9.969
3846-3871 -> 18.79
